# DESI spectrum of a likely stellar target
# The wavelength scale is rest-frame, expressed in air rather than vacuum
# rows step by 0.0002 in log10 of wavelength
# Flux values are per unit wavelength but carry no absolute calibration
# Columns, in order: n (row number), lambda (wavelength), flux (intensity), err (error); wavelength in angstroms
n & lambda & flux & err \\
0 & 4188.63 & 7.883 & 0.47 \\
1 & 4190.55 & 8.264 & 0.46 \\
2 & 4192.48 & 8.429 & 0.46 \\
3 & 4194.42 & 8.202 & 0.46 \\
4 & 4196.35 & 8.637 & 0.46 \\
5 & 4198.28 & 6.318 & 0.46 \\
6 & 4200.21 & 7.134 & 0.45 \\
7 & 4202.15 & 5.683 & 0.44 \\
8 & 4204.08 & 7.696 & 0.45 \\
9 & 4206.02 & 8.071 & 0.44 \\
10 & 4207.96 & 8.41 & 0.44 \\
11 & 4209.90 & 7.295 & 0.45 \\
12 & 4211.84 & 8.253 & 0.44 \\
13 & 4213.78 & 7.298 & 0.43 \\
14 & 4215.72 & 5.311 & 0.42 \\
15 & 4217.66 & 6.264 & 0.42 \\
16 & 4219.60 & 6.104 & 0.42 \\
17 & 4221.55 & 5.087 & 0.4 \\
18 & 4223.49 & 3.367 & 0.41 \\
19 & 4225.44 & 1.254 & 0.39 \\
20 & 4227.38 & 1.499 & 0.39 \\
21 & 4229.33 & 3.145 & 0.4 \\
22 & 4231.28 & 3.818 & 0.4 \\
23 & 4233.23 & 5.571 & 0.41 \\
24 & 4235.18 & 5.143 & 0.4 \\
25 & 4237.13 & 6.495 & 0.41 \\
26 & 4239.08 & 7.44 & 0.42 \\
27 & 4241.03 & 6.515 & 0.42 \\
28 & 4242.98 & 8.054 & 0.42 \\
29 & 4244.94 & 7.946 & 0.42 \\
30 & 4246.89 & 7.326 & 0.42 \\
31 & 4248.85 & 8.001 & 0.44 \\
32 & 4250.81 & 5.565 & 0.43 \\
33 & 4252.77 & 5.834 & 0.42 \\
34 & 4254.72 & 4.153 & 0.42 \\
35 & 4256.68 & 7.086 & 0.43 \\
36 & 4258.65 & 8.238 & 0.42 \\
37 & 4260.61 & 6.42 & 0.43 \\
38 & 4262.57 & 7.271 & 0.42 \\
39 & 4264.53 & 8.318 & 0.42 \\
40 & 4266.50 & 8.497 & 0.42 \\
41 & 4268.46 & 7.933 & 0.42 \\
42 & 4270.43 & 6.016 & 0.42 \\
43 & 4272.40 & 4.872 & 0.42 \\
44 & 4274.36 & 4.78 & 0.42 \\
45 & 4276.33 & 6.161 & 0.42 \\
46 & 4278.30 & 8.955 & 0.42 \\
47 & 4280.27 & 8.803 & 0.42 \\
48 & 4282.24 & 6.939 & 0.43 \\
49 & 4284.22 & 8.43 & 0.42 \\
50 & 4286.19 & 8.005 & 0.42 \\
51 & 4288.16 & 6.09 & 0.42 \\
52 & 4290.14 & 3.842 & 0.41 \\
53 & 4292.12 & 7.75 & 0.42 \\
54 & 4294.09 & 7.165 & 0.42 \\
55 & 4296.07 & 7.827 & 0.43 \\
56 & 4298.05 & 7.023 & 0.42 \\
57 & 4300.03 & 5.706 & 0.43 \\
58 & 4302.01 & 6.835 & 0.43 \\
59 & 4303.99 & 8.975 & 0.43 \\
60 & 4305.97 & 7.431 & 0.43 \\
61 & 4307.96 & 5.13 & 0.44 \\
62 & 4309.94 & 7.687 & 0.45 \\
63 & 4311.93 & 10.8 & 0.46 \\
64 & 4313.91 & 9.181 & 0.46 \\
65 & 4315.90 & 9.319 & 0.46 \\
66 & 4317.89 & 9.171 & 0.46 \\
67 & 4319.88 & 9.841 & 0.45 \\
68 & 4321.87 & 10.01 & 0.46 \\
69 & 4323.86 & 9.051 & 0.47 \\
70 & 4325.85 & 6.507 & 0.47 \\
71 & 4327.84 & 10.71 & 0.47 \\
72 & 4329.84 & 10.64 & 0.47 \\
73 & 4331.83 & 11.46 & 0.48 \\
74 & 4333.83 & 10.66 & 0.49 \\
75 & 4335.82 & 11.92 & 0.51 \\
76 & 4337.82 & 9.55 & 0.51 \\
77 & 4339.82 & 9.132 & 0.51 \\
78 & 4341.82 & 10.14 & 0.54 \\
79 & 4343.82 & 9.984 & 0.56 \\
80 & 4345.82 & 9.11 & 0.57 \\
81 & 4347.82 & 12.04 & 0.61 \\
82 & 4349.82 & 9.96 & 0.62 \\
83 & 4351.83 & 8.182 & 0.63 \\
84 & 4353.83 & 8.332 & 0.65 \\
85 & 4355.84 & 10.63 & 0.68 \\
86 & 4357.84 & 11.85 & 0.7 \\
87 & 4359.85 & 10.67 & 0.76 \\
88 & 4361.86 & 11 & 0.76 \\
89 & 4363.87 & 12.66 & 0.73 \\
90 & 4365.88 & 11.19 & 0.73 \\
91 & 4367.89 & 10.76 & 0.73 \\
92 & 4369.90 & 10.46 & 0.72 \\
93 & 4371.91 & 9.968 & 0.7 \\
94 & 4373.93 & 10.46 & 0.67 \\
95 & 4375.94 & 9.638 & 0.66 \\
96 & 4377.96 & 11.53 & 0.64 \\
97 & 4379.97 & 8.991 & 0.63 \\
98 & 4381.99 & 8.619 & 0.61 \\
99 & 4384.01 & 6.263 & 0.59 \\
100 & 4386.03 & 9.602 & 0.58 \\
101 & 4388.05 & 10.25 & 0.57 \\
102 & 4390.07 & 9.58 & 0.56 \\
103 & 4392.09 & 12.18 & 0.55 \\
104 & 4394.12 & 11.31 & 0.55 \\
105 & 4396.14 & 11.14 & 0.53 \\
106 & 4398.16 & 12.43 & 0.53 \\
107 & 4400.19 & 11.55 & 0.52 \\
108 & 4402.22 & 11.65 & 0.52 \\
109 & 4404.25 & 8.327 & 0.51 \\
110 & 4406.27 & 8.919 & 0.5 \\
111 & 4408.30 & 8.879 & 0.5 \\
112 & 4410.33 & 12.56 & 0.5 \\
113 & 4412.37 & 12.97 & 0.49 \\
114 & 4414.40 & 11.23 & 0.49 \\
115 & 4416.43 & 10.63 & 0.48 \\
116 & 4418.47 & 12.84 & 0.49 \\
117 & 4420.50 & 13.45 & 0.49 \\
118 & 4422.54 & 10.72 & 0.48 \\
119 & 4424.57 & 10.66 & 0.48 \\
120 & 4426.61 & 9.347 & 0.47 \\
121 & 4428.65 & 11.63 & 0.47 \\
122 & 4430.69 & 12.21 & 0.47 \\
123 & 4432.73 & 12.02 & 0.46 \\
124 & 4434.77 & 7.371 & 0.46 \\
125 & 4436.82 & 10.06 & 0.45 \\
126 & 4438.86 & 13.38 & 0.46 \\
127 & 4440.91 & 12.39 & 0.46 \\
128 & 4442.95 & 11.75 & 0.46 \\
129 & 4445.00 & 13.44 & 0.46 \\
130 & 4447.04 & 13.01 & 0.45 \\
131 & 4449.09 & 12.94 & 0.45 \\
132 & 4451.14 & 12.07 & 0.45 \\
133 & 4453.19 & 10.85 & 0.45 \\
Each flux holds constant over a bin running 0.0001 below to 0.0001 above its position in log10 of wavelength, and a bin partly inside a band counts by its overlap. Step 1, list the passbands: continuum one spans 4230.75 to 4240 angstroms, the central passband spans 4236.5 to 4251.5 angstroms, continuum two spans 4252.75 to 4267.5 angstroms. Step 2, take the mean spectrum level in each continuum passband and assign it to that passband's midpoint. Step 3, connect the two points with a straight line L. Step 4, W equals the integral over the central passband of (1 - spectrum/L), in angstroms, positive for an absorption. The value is -2.4 angstroms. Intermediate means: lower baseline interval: 5.77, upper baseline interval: 7.06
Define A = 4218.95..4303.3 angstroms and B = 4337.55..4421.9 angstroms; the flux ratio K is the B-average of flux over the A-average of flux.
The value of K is 1.7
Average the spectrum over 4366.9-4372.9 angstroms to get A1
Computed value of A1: 10.4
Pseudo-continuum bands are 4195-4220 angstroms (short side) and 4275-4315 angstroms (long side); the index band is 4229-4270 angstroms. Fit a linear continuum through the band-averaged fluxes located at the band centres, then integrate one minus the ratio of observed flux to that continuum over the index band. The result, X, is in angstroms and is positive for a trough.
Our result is 3.5 angstroms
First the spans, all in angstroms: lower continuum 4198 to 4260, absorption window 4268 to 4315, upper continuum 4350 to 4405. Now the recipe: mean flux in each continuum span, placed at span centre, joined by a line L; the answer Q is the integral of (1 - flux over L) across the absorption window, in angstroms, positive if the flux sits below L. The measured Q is 4.3 angstroms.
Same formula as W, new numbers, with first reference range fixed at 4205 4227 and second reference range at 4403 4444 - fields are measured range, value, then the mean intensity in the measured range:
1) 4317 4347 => -3.6 angstroms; 9.88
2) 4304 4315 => 0.2 angstroms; 8.14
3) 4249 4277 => 2.1 angstroms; 6.56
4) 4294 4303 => 1.2 angstroms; 6.88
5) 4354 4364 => -1.6 angstroms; 11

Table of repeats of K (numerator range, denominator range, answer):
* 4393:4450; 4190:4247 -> 1.81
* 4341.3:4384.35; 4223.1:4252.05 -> 1.86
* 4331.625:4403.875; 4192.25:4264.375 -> 1.64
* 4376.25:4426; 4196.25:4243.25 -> 1.80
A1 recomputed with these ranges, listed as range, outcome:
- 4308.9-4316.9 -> 9.22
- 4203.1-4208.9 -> 8.05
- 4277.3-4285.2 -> 8.27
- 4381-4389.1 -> 8.69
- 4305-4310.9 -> 6.74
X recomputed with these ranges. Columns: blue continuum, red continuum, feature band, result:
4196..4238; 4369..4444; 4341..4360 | -1.6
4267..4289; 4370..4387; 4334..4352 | -3.2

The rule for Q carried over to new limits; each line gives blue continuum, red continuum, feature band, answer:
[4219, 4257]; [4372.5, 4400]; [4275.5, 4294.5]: -0.8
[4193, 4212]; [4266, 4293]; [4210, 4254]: 9.5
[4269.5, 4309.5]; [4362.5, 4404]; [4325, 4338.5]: -2.8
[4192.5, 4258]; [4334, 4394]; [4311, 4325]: -1.1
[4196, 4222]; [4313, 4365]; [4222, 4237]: 7.7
